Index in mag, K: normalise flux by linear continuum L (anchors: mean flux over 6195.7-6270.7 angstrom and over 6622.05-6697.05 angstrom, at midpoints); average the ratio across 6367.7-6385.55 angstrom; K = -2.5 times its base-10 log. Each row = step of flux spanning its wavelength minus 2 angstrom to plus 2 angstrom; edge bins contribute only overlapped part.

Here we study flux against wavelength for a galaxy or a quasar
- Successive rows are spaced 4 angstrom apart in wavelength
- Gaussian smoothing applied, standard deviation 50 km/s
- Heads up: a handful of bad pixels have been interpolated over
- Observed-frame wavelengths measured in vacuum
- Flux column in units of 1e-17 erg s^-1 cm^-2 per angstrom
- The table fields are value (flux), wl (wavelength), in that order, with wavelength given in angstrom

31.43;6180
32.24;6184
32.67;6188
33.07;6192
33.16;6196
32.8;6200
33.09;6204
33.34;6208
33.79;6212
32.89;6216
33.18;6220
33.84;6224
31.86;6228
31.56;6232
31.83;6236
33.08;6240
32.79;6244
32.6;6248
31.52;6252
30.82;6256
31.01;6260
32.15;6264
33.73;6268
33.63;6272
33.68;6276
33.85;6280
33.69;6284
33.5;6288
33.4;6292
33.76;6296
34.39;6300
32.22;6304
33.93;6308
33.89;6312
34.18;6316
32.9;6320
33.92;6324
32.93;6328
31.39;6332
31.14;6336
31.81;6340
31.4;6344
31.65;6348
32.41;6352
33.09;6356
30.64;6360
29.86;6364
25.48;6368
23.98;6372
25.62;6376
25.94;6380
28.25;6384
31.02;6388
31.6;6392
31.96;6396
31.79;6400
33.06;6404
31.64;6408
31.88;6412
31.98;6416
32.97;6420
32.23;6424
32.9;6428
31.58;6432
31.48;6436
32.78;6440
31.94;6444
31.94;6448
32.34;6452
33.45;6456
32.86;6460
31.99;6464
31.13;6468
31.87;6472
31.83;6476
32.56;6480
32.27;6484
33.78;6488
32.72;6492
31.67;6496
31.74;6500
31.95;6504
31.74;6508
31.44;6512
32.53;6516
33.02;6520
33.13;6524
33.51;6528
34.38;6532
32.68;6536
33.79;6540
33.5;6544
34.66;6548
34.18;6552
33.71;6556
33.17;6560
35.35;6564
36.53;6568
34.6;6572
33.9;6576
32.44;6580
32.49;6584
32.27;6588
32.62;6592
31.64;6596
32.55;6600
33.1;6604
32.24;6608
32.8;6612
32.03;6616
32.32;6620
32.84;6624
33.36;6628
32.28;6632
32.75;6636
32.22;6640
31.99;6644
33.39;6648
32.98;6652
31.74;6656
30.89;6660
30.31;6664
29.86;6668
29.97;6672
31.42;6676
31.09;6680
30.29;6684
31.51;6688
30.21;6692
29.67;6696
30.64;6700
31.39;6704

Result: 0.24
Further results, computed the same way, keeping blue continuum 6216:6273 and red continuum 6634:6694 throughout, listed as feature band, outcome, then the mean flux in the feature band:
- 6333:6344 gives 0.024 mag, 31.5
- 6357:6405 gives 0.105 mag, 29.1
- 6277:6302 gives -0.049 mag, 33.8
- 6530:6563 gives -0.071 mag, 33.8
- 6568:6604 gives -0.049 mag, 33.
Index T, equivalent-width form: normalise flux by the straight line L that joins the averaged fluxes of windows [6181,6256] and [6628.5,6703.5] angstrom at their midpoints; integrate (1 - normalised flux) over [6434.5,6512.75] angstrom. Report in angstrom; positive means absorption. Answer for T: -0.7 angstrom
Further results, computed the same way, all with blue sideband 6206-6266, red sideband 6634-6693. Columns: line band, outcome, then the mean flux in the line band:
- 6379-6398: 1.24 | 30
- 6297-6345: -1.01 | 32.9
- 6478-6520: -0.65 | 32.3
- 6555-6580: -2.20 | 34.4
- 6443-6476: -0.30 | 32.2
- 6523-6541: -1.02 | 33.5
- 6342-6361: 0.14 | 31.9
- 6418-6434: -0.23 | 32.4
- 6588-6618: -0.83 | 32.4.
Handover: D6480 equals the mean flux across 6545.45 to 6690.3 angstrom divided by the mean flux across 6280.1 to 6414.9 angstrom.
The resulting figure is 1.03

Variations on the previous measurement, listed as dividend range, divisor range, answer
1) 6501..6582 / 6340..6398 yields 1.13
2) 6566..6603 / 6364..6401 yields 1.17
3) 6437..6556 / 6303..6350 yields 1.00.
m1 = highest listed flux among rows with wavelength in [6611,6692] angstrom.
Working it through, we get 33.39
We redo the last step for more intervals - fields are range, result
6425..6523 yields 33.78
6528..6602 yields 36.53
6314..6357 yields 34.18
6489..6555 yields 34.66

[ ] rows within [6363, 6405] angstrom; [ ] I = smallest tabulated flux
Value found 23.98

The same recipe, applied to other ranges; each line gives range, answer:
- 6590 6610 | 31.64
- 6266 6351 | 31.14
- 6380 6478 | 25.94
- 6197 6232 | 31.56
